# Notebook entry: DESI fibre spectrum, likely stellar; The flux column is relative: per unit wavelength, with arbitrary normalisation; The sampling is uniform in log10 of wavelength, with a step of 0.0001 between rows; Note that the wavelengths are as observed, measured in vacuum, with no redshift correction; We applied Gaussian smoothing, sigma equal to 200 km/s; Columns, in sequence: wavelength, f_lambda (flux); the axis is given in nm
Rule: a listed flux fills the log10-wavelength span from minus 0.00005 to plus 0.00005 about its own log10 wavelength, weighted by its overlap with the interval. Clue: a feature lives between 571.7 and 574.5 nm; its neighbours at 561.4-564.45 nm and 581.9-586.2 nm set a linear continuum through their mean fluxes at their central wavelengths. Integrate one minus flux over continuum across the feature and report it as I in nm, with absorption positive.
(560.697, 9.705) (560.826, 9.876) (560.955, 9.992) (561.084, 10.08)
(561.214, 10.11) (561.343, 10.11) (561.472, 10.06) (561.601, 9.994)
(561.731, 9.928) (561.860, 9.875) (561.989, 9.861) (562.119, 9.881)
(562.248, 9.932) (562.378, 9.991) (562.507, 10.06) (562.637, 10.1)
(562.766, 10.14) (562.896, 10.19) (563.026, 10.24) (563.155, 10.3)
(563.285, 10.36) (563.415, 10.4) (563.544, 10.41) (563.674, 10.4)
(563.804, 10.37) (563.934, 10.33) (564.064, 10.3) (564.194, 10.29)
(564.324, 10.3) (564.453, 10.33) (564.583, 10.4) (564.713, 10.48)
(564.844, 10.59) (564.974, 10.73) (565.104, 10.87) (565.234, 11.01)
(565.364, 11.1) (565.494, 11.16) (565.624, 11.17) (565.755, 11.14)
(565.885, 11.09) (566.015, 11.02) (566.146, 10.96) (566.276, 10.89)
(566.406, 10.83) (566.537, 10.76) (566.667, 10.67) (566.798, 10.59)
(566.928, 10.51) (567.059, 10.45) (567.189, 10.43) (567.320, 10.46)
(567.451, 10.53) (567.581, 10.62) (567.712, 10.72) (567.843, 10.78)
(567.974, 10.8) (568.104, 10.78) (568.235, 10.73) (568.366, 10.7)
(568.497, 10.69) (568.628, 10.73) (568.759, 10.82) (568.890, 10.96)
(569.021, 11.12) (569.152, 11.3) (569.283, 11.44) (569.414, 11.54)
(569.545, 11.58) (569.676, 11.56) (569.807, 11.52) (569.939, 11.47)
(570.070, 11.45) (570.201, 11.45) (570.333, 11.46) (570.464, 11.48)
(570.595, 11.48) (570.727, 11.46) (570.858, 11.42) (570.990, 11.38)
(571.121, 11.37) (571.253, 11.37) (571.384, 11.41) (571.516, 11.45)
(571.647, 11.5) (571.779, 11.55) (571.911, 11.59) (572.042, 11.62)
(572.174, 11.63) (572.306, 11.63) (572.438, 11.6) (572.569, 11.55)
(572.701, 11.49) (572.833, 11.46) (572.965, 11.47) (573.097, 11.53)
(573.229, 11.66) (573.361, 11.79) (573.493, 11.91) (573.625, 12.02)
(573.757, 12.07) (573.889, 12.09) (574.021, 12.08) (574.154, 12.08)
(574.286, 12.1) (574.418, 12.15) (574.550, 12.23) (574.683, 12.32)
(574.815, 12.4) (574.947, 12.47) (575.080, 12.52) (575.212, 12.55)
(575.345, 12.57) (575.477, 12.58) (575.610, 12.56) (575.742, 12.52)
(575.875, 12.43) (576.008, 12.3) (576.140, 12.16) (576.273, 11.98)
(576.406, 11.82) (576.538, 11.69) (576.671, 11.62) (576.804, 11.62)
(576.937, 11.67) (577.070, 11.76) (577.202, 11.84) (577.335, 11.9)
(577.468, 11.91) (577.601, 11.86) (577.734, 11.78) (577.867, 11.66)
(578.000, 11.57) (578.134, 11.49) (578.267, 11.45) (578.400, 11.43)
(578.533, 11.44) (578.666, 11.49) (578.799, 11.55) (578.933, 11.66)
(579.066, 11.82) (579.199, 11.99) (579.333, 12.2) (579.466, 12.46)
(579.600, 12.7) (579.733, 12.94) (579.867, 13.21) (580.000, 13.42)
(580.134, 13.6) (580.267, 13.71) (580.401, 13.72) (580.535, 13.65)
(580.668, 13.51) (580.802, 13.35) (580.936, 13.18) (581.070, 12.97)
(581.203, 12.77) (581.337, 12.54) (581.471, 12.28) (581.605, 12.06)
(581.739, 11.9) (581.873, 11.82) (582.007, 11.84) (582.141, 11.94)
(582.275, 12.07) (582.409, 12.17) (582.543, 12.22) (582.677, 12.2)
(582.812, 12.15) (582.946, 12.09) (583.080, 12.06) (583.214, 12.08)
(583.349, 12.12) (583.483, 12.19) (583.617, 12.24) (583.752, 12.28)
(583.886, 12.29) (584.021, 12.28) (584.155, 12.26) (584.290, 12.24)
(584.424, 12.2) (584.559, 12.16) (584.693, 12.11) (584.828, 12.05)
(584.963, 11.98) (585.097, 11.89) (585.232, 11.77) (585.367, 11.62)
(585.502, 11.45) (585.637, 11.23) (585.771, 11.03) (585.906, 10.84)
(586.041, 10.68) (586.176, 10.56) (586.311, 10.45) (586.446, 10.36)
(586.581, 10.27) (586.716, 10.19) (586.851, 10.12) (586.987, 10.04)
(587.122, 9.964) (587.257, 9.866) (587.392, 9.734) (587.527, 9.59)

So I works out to -0.19 nm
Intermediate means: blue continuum 10.2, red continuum 11.9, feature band 11.8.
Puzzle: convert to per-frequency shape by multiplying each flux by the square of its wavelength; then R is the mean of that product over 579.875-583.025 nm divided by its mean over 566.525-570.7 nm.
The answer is 1.2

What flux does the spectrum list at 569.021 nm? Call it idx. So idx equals 11.12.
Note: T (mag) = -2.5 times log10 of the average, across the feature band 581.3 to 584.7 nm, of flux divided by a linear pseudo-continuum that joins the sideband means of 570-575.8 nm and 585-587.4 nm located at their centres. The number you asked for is -0.109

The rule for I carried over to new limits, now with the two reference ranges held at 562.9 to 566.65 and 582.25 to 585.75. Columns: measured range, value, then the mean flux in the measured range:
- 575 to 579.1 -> -0.13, 11.9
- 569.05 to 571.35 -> -0.09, 11.5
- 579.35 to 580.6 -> -0.16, 13.2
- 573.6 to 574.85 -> -0.09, 12.2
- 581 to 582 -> -0.04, 12.3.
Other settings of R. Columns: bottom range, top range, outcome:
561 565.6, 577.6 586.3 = 1.26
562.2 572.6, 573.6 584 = 1.17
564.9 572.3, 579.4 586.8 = 1.15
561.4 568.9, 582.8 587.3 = 1.17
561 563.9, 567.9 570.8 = 1.13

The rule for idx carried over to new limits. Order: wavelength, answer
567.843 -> 10.78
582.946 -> 12.09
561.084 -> 10.08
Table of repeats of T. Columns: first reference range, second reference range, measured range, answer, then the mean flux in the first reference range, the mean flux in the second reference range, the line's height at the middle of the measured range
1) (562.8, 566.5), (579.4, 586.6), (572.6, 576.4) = -0.060 mag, 10.6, 12.2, 11.5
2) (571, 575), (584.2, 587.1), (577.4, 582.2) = -0.082 mag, 11.8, 11.2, 11.5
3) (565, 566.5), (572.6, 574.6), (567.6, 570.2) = 0.026 mag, 11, 11.9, 11.4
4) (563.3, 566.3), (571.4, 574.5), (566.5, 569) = 0.038 mag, 10.7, 11.7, 11.1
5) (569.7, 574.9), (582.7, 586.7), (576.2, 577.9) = -0.009 mag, 11.7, 11.7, 11.7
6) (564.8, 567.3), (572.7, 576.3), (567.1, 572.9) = 0.021 mag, 10.8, 12.1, 11.4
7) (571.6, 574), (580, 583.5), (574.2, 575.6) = -0.045 mag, 11.7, 12.6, 11.9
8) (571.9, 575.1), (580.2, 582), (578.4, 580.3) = 0.021 mag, 11.9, 12.8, 12.6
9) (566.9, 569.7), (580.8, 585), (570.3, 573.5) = -0.030 mag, 10.9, 12.2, 11.2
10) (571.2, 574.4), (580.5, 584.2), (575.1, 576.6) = -0.035 mag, 11.7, 12.4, 11.9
